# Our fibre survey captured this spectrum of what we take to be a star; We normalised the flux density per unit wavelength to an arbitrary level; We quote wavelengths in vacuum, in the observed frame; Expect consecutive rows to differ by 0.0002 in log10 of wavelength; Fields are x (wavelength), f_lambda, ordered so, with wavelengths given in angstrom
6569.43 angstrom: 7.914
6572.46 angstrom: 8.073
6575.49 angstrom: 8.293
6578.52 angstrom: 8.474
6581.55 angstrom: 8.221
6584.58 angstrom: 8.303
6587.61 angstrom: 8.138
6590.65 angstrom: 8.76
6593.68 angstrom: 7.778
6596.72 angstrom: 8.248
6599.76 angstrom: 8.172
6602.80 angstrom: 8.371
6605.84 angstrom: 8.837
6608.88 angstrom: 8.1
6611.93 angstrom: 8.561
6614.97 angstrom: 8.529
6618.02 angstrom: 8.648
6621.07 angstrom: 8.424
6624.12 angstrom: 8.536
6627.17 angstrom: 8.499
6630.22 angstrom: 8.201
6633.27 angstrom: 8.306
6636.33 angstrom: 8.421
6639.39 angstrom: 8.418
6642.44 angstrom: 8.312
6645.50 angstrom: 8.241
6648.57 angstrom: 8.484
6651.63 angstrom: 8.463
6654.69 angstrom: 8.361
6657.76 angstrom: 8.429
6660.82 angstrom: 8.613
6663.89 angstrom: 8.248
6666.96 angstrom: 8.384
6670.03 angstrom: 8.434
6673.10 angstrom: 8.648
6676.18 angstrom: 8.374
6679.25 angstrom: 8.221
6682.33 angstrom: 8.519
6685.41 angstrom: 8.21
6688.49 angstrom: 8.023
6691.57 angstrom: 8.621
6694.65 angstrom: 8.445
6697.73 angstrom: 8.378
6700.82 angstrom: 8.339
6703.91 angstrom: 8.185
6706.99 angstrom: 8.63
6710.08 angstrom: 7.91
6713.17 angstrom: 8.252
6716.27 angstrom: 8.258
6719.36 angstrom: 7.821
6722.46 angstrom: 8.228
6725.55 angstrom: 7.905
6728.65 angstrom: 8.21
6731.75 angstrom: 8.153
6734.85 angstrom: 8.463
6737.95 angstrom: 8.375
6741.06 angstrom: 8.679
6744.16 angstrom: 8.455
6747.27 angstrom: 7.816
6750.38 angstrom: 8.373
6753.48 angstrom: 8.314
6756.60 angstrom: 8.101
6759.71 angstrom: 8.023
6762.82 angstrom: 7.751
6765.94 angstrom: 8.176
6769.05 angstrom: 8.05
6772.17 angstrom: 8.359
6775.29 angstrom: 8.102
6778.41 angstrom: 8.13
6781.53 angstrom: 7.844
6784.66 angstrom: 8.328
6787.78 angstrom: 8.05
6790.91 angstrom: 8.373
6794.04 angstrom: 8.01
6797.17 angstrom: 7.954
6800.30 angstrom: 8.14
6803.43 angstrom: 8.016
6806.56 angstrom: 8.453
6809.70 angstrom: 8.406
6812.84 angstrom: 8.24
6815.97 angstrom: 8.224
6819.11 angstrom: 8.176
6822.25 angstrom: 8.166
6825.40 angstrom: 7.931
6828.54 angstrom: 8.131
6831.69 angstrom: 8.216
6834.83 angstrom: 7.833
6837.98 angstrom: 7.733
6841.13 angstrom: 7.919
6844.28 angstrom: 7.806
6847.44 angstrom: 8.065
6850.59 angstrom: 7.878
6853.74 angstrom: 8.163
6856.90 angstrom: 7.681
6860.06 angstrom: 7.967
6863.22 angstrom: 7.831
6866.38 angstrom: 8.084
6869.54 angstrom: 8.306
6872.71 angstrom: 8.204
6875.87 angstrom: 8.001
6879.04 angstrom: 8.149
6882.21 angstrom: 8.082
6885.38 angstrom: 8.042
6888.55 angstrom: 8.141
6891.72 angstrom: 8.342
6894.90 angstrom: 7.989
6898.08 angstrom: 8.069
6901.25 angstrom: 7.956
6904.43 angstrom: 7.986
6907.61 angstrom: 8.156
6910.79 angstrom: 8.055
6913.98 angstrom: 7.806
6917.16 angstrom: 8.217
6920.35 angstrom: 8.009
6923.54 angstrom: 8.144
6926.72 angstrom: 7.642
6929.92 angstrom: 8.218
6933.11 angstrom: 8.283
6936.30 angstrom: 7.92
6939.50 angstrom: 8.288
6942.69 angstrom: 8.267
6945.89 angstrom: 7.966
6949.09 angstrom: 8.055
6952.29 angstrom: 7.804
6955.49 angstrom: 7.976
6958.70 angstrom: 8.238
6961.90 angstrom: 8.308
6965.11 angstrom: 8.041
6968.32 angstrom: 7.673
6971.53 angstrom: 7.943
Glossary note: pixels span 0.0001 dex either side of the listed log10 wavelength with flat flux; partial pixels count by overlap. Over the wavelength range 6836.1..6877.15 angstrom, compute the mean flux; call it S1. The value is 7.97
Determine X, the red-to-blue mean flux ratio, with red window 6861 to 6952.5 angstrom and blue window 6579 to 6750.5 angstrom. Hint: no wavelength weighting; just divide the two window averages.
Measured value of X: 1.0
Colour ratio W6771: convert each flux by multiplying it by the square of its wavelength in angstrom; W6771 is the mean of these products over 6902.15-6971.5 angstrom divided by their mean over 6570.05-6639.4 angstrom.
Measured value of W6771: 1.06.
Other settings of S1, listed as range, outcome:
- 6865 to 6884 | 8.14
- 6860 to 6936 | 8.07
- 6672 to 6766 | 8.25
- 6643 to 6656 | 8.38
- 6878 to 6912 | 8.09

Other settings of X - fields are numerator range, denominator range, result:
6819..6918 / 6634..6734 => 0.97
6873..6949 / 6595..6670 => 0.96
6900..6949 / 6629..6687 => 0.96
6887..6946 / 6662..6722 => 0.97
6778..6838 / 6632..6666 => 0.97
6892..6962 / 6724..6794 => 0.99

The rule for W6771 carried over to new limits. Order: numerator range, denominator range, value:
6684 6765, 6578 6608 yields 1.03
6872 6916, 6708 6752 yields 1.03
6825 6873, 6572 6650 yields 1.02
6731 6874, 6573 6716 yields 1.02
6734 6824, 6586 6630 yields 1.03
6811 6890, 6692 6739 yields 1.01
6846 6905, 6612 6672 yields 1.02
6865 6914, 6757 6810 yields 1.03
